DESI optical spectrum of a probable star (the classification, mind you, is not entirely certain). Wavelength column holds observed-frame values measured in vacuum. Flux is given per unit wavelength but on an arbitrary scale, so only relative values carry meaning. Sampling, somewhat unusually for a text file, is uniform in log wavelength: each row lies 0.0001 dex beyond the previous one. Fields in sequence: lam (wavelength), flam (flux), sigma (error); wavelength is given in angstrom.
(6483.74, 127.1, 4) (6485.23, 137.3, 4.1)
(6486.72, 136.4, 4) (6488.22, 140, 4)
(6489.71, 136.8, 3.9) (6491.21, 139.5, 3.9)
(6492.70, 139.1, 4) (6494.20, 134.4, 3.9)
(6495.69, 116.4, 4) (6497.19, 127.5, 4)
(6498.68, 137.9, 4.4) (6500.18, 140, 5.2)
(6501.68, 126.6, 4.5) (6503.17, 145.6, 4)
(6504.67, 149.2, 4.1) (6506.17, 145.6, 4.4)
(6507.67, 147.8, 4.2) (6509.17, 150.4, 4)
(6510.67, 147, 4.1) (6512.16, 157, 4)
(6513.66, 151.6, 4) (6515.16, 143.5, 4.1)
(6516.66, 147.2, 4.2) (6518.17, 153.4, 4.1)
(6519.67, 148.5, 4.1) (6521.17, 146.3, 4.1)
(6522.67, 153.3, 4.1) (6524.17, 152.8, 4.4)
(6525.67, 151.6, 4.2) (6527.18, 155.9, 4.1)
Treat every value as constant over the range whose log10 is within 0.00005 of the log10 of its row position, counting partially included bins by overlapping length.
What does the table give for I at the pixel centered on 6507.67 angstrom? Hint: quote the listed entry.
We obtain 147.8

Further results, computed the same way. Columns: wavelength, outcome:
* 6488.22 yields 140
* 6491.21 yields 139.5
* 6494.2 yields 134.4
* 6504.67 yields 149.2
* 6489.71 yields 136.8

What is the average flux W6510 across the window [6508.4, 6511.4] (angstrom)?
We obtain 149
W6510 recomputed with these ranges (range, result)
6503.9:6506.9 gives 147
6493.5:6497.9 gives 126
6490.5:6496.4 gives 133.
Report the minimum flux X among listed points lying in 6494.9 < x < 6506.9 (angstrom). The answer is 116.4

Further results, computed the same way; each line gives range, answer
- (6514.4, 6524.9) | 143.5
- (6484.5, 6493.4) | 136.4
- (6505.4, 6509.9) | 145.6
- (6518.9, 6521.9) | 146.3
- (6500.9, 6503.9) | 126.6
